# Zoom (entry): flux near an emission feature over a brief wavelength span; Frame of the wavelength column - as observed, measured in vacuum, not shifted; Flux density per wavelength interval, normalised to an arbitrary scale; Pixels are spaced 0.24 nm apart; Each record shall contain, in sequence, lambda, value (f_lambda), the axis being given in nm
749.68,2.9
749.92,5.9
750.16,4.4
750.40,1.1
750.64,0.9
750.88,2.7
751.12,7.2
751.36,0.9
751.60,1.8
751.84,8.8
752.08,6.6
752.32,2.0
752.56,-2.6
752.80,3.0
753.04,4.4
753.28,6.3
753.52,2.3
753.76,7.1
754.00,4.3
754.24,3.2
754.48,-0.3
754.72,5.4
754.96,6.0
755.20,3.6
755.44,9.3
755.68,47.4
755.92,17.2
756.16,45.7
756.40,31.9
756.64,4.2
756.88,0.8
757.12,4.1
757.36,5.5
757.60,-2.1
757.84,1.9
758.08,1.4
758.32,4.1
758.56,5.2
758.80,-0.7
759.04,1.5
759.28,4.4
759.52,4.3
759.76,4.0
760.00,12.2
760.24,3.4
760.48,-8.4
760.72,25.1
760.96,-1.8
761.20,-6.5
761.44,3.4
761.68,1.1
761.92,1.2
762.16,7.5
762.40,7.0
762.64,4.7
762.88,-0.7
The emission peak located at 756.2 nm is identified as [O II] 3727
